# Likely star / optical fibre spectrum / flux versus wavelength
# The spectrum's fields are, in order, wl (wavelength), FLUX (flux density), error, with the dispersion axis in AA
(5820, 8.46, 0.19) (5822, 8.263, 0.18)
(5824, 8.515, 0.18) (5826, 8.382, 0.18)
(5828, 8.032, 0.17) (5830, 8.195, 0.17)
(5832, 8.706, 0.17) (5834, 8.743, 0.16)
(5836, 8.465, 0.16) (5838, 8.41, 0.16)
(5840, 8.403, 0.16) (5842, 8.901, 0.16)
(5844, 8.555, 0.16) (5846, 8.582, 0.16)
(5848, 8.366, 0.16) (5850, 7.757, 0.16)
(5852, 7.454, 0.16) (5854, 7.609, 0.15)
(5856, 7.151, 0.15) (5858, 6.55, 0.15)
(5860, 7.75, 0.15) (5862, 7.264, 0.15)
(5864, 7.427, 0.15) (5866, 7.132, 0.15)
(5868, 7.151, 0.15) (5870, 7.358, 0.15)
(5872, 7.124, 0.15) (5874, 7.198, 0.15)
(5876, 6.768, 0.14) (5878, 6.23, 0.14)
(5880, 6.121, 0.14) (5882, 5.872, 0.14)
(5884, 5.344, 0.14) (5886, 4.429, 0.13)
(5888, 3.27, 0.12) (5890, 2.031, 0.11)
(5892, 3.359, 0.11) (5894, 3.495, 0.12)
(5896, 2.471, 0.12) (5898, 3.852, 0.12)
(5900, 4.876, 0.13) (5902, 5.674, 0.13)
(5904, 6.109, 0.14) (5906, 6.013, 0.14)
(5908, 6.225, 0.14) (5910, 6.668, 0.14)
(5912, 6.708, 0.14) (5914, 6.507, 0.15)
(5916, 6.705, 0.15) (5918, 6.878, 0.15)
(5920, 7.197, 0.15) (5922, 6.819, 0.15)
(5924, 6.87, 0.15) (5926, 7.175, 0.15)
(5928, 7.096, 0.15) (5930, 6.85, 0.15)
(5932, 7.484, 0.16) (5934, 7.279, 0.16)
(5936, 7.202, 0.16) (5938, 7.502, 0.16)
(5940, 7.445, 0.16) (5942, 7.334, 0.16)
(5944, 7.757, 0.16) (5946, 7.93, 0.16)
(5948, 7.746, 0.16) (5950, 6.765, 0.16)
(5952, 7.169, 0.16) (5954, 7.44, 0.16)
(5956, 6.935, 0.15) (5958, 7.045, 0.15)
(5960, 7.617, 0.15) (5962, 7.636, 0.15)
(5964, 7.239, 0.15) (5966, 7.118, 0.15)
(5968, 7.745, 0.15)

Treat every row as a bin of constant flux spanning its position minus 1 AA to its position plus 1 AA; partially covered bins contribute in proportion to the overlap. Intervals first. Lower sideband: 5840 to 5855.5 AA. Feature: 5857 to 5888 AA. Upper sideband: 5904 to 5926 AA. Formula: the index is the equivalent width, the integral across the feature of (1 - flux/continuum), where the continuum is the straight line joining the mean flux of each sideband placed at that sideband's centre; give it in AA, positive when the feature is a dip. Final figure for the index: 4.4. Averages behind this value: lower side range 8.16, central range 6.54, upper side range 6.66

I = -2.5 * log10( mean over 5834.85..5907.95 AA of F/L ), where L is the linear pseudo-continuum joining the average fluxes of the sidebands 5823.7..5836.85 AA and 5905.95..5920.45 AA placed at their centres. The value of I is 0.19 mag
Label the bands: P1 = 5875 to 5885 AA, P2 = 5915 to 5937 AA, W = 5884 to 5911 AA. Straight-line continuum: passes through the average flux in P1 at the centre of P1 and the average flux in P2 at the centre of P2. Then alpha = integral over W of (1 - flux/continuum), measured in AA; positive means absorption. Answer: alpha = 8.1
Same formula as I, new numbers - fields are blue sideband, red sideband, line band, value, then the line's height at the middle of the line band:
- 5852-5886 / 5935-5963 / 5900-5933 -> 0.084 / 7.16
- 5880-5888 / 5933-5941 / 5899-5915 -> -0.003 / 6.07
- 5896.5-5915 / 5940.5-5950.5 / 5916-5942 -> -0.054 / 6.8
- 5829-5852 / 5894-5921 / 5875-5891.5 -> 0.338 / 6.72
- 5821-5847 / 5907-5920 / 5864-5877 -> 0.073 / 7.64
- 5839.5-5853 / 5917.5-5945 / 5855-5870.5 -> 0.122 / 8.08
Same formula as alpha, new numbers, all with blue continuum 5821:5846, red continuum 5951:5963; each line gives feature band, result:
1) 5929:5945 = 0.3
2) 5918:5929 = 0.9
